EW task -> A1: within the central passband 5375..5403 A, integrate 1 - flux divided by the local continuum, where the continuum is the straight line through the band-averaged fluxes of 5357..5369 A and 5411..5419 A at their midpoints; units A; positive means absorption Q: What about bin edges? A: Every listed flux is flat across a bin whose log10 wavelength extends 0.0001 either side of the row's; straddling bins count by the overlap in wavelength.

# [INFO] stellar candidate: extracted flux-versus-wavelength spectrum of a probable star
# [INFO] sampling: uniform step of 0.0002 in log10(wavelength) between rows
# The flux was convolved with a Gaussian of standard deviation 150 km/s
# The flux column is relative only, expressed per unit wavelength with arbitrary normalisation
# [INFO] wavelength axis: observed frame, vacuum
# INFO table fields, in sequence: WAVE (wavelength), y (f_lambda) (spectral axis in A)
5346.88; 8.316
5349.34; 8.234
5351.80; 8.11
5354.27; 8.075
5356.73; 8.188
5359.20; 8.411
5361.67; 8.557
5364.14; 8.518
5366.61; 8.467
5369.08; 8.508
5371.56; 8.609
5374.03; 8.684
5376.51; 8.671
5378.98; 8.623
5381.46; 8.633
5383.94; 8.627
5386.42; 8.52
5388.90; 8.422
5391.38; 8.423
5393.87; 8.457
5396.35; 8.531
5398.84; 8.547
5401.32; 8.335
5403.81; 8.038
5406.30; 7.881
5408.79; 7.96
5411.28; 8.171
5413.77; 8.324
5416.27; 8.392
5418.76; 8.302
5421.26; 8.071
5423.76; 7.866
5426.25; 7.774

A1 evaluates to -0.4 A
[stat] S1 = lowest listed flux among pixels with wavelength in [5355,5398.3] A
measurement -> 8.188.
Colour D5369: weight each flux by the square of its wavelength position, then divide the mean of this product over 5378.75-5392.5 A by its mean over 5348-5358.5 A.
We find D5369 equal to 1.06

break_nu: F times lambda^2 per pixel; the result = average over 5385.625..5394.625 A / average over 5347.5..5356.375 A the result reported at 1.05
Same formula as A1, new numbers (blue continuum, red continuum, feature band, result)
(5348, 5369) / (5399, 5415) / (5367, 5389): -0.9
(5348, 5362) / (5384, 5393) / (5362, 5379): -0.5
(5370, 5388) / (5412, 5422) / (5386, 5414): 0.4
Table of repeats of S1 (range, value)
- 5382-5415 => 7.881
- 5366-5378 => 8.467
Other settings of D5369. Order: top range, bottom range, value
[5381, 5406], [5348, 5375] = 1.02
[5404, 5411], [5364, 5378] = 0.94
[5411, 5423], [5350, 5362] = 1.02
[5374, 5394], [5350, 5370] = 1.03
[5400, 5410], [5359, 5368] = 0.96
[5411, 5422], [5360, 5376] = 0.98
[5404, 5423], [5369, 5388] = 0.96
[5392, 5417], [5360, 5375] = 0.98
